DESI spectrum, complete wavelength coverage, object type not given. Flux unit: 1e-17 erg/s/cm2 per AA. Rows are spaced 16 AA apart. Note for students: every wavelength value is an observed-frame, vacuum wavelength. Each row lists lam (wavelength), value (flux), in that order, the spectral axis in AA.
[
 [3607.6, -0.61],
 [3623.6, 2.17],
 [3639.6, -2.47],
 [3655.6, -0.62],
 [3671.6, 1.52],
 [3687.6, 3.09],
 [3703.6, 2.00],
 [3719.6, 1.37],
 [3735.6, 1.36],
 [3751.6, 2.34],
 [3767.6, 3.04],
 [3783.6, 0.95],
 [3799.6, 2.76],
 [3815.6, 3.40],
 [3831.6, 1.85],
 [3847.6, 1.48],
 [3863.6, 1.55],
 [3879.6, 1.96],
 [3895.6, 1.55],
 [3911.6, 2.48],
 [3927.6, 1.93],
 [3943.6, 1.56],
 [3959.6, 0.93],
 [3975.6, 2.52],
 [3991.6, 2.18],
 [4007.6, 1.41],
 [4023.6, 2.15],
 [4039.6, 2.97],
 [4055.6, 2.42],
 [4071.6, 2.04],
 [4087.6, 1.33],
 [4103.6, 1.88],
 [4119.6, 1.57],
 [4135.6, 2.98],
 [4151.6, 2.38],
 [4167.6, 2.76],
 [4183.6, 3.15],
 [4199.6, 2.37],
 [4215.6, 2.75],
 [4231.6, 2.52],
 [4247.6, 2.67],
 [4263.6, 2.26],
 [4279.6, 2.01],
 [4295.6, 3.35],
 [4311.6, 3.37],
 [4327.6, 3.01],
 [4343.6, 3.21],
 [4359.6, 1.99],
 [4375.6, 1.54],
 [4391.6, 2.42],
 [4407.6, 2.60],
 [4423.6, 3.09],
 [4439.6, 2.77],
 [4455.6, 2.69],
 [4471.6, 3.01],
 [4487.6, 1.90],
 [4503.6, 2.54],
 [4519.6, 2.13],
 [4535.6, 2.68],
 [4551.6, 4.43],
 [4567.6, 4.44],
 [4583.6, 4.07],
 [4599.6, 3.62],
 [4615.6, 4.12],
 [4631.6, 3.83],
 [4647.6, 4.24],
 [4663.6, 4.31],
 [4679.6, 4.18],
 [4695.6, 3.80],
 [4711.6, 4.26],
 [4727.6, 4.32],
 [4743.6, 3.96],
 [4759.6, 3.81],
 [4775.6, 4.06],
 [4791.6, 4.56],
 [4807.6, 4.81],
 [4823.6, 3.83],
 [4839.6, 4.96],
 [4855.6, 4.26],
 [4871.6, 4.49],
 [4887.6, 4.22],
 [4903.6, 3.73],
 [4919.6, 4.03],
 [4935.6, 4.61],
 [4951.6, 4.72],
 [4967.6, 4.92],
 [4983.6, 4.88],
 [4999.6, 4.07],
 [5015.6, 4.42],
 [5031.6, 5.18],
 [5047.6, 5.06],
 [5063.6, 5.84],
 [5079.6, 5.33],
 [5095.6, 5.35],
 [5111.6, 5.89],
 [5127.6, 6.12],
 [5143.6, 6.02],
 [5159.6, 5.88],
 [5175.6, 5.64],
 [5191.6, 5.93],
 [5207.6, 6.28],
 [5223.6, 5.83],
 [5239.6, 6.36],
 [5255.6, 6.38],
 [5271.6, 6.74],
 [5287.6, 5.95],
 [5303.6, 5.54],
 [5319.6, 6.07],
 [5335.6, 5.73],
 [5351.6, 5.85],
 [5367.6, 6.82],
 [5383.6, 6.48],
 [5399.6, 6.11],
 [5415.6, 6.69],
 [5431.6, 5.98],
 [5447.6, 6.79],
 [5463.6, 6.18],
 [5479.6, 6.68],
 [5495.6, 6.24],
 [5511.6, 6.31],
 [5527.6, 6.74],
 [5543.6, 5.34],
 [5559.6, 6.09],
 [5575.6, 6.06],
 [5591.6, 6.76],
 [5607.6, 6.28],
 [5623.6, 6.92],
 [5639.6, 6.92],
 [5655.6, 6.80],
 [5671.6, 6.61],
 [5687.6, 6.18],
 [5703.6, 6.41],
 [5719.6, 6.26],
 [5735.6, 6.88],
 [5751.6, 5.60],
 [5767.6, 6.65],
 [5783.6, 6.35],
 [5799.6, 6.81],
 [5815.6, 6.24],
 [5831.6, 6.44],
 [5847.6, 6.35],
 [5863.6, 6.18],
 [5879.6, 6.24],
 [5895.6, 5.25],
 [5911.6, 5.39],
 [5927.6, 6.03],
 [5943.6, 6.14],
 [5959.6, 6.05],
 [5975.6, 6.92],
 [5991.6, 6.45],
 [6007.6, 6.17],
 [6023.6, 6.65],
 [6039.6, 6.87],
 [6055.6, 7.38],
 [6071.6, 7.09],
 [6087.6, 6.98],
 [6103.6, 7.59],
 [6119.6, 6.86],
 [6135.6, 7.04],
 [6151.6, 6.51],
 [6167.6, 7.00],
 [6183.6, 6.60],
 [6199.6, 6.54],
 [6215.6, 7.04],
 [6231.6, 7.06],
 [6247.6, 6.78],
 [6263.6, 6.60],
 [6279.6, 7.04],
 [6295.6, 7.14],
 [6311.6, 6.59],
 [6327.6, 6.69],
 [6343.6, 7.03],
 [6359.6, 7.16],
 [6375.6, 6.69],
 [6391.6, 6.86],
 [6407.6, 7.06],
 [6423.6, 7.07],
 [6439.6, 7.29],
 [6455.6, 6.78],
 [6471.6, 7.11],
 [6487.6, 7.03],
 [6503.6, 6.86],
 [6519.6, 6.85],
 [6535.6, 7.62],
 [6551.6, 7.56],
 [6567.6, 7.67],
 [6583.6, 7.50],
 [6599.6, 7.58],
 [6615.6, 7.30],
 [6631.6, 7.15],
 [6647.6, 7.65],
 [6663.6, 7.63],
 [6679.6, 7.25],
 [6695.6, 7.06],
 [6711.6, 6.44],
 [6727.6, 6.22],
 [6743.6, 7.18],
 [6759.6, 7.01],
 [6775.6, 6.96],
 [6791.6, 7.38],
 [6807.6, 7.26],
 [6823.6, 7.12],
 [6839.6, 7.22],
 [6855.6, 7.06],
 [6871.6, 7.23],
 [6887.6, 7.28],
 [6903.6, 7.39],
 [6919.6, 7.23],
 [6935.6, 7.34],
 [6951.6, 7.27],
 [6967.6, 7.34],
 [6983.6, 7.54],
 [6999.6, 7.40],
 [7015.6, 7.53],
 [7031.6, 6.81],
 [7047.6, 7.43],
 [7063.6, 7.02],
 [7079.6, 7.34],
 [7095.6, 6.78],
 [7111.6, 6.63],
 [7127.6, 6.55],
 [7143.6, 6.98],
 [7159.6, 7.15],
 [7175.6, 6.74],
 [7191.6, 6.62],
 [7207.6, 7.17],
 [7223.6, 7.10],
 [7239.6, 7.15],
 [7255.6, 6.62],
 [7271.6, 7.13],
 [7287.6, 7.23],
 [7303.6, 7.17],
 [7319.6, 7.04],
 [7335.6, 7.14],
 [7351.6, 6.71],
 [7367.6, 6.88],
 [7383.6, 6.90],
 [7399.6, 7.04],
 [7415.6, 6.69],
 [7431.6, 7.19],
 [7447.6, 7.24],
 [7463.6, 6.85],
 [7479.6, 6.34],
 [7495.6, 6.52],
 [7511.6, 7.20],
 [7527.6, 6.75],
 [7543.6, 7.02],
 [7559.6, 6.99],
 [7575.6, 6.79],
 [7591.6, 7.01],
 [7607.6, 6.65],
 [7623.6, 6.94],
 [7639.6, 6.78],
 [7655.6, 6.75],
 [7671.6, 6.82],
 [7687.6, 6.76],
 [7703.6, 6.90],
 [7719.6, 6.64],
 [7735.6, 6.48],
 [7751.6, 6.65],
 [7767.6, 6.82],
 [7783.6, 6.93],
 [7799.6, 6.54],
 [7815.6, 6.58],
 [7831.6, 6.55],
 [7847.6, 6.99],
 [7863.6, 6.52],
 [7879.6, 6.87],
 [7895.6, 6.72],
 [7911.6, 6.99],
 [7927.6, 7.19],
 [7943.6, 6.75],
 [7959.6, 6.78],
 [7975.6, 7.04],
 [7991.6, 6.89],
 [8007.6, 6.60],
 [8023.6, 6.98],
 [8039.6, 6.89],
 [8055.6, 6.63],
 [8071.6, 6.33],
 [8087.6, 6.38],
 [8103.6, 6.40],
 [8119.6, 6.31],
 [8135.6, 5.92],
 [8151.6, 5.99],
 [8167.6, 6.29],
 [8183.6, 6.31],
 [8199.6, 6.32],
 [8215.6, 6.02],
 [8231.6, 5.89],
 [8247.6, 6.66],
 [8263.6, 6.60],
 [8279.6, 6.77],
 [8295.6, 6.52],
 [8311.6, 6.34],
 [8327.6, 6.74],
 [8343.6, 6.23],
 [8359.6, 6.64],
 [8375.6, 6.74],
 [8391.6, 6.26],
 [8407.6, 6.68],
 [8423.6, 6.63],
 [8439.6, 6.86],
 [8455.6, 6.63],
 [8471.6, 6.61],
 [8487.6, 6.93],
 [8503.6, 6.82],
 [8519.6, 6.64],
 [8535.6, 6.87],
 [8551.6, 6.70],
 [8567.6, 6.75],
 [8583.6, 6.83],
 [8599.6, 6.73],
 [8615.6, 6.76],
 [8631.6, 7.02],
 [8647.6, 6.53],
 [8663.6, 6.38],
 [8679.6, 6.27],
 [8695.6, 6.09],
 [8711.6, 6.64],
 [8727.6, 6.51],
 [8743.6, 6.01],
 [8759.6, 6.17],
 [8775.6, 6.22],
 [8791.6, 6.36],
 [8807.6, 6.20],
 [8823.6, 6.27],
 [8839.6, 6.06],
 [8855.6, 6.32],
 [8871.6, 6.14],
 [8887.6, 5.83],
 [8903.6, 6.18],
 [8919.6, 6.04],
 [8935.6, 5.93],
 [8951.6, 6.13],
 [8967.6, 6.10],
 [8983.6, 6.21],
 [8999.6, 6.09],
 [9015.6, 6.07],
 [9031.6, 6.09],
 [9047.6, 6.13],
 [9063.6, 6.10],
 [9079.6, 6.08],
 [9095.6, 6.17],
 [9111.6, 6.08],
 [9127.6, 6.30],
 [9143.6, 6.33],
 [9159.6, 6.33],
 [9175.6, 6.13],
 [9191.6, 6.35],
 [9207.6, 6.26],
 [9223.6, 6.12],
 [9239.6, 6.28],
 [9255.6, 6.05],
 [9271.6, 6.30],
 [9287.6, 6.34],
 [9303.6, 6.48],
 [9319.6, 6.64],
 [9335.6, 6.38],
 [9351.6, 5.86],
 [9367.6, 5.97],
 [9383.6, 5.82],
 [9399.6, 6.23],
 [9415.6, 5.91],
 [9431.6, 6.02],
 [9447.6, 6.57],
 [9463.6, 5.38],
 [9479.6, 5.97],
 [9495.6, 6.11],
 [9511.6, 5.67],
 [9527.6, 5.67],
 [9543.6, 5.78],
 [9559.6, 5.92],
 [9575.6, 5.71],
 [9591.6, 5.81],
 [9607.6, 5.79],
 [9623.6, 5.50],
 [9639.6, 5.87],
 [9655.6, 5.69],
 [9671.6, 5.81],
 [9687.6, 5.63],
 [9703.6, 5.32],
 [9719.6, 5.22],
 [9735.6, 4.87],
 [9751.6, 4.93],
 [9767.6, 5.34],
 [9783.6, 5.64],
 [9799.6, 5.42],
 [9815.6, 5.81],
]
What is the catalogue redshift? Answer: 0.140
